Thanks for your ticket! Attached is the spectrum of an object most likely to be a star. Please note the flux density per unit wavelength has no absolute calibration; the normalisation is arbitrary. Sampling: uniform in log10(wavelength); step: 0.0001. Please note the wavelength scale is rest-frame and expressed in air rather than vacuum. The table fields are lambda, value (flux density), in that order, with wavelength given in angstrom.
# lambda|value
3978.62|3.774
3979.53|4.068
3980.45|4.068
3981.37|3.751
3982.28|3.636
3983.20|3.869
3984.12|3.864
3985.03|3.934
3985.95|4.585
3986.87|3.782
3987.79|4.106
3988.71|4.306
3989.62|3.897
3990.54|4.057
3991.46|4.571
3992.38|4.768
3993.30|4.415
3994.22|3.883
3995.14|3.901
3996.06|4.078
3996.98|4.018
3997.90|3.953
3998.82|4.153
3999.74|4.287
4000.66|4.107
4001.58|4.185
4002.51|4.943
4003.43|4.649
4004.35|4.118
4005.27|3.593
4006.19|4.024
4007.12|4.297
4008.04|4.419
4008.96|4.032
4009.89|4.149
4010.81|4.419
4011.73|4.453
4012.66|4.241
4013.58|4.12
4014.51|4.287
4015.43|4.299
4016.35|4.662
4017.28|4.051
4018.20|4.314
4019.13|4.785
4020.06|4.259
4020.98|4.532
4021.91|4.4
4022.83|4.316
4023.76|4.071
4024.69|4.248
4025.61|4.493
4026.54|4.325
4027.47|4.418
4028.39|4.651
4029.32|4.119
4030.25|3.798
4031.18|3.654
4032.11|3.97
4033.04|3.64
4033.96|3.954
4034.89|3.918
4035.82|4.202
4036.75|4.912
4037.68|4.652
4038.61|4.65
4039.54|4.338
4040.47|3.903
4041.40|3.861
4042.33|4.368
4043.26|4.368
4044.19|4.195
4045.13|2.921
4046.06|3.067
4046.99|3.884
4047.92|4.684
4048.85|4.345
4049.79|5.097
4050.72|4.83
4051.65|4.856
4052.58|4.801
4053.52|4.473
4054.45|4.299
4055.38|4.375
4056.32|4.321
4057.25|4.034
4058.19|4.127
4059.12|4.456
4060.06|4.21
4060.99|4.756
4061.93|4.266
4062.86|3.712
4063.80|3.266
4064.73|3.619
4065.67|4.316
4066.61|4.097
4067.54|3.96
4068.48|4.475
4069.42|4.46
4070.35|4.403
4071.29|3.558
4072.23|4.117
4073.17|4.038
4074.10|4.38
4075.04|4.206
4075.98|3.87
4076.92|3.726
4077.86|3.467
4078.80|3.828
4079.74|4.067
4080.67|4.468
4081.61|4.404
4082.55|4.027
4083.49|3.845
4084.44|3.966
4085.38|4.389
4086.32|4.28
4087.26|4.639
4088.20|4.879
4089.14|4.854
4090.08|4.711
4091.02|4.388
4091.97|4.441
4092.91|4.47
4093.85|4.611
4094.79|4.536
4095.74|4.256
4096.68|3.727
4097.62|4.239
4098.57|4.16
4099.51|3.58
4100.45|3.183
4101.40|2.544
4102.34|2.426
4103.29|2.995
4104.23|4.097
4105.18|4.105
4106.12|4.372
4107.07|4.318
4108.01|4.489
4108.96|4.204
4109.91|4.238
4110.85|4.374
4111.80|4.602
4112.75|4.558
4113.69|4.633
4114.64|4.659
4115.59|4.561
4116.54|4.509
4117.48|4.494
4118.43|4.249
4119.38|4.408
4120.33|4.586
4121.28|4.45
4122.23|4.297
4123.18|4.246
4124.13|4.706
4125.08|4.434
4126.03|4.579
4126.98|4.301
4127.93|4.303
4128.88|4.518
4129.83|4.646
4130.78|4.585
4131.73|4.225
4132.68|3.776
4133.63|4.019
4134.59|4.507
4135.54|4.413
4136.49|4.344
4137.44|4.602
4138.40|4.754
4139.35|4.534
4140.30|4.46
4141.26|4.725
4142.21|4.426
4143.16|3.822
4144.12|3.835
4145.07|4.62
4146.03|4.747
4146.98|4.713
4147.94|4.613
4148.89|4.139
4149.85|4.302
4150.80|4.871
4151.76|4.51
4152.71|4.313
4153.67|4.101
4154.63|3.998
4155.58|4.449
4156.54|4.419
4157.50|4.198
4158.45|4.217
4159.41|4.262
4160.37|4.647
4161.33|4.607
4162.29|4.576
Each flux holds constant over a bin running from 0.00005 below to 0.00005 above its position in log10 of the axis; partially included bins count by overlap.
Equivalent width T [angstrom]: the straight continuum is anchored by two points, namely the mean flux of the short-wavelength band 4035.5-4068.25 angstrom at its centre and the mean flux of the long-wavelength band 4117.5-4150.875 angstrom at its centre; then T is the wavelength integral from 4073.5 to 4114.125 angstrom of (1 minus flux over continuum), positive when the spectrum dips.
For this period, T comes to 1.9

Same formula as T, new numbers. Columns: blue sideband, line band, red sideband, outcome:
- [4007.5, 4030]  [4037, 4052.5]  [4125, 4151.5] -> 0.3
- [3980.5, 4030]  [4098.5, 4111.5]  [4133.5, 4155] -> 1.7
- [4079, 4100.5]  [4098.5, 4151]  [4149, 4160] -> 0.3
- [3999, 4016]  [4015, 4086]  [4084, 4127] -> 1.0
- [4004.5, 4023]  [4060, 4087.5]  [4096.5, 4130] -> 0.9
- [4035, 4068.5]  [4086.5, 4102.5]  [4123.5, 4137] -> 0.7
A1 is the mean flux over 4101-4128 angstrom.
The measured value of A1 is 4.24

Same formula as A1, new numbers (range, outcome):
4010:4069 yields 4.24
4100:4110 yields 3.7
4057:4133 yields 4.2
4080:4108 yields 4.11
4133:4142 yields 4.47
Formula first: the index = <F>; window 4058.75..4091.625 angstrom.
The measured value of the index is 4.17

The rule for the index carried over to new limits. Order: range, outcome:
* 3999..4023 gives 4.3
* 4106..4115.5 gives 4.45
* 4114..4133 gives 4.43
